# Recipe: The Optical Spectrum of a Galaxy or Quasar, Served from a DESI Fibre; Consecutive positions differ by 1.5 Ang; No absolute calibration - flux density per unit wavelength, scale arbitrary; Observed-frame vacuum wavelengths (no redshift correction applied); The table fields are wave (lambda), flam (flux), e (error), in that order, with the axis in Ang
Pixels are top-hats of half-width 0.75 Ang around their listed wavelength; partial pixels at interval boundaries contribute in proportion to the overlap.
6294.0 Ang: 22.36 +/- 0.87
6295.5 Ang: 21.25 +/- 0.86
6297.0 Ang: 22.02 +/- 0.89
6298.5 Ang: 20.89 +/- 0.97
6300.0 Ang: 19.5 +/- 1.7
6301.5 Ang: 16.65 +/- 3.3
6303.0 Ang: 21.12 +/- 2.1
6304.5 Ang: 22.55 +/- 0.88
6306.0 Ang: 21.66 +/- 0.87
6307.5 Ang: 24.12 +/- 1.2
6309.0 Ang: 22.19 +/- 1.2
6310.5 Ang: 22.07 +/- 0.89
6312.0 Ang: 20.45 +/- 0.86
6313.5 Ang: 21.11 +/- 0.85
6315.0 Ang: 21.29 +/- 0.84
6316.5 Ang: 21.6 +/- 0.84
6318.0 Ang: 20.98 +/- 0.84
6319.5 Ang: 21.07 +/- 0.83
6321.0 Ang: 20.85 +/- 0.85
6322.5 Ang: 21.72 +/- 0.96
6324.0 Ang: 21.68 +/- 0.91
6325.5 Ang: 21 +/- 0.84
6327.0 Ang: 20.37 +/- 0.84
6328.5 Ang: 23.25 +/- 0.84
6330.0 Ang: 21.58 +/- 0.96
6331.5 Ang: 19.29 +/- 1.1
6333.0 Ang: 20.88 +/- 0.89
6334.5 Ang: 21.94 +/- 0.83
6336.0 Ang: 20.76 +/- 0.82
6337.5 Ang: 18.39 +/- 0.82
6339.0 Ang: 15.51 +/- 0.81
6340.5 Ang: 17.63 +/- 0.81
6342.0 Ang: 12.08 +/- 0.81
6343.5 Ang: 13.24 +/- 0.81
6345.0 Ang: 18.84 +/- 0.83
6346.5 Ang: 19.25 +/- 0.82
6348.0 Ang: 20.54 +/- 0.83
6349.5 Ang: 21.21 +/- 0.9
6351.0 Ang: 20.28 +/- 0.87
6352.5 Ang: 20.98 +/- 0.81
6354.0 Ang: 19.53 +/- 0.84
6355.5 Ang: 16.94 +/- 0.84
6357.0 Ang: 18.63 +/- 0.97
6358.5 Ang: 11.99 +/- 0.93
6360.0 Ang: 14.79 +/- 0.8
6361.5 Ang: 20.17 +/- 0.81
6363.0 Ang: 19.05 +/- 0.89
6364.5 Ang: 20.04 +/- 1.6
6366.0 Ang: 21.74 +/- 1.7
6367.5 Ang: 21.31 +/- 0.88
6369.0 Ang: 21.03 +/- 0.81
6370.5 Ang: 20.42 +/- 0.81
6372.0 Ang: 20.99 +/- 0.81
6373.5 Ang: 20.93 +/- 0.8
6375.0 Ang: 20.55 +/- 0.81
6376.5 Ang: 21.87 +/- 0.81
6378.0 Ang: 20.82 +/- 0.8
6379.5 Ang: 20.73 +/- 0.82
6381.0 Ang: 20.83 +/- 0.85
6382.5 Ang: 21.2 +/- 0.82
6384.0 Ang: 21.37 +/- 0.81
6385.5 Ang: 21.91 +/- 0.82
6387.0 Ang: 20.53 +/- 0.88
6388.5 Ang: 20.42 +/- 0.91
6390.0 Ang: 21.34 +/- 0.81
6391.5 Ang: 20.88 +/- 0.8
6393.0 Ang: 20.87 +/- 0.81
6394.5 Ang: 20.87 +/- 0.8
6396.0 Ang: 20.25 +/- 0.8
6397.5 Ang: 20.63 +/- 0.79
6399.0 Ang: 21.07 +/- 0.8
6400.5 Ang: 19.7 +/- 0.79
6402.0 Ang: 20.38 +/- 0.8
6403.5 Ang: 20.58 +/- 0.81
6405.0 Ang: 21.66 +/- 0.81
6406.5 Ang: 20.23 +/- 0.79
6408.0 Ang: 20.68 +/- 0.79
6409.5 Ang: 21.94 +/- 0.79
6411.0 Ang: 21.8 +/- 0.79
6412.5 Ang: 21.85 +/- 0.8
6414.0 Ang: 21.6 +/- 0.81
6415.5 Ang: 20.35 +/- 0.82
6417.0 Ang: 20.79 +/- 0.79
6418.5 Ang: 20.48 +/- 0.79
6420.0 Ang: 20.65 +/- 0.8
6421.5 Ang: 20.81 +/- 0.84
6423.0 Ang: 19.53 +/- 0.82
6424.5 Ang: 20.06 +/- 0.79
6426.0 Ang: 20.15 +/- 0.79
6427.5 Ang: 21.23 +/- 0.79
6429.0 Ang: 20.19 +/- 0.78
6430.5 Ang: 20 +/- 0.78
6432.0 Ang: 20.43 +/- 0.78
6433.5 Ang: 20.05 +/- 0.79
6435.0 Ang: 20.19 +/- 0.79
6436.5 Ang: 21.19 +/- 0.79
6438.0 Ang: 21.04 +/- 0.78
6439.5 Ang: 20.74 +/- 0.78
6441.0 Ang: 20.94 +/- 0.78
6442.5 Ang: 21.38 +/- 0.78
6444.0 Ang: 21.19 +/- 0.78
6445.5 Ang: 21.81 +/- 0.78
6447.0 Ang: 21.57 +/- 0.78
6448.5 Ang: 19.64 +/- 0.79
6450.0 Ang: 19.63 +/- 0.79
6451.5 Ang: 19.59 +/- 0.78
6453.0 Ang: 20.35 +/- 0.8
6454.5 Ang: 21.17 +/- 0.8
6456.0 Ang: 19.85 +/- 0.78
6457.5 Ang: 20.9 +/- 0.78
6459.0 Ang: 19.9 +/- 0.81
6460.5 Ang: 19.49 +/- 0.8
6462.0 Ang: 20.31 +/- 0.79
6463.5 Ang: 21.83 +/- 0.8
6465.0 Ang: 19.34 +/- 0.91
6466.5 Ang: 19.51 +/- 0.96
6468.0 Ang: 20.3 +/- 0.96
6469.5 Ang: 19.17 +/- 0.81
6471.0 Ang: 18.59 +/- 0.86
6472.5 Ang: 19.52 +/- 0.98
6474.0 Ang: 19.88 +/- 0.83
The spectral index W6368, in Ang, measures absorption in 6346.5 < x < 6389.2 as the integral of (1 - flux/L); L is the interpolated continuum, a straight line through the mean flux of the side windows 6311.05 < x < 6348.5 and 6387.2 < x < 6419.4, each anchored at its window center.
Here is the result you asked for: 0.7 Ang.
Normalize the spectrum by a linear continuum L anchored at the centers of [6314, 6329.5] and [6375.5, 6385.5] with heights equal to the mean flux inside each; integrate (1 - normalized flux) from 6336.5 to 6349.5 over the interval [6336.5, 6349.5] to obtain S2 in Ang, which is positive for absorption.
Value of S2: 2.5 Ang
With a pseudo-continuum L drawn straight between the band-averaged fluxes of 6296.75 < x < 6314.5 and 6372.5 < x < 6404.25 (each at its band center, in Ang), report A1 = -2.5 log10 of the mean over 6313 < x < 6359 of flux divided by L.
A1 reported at 0.08 mag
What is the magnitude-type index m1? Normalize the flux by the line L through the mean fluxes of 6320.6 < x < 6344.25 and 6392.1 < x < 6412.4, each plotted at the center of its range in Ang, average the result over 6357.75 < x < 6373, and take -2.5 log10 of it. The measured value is 0.050 mag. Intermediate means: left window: 19.4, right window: 20.9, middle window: 19.2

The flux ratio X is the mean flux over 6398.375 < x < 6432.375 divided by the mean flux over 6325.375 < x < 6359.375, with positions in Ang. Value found 1.10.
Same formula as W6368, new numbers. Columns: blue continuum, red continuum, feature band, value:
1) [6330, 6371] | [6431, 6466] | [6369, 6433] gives -3.62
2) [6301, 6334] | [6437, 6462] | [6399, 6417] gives -0.15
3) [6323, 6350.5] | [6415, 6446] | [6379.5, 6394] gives -0.72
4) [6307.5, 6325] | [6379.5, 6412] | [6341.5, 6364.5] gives 3.52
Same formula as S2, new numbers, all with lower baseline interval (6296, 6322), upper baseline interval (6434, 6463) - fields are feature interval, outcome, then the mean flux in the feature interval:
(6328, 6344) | 1.9 Ang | 18.6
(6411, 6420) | -0.1 Ang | 21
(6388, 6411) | 0.0 Ang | 20.8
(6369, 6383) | 0.0 Ang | 20.9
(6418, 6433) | 0.2 Ang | 20.3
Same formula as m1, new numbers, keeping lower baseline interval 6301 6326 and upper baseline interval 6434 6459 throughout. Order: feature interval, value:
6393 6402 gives 0.02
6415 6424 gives 0.02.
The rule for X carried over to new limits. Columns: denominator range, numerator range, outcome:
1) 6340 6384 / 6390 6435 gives 1.07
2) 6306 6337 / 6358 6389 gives 0.94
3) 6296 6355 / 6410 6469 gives 1.02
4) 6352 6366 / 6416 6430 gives 1.12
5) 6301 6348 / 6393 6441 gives 1.02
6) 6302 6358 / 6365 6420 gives 1.04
